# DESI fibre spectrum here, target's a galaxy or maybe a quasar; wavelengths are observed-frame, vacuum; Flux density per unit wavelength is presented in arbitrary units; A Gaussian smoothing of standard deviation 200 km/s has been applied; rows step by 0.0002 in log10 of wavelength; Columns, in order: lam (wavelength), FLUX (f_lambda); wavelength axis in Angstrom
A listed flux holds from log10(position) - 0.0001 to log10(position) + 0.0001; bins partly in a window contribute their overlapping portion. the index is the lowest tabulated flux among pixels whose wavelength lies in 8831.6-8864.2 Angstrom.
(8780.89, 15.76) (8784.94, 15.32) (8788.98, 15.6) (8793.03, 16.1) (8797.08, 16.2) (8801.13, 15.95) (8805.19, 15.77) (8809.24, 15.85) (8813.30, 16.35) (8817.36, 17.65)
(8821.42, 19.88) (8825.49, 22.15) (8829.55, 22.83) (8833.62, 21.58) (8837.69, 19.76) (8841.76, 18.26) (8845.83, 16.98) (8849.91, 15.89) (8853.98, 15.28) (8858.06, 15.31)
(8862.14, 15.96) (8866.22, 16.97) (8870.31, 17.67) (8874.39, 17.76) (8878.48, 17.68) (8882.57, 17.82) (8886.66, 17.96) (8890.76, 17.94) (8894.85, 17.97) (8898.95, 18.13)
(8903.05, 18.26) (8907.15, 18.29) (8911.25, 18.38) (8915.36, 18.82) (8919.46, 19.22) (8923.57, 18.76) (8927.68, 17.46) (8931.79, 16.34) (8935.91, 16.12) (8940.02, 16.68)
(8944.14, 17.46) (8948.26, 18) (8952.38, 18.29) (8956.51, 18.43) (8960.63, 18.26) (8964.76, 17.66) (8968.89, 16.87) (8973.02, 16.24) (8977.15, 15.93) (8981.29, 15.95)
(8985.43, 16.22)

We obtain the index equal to 15.28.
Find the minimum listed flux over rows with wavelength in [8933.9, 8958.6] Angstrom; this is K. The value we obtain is 16.12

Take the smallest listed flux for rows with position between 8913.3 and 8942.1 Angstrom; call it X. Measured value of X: 16.12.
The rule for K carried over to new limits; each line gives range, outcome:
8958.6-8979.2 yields 15.93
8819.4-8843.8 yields 18.26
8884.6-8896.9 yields 17.94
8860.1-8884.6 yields 15.96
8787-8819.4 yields 15.6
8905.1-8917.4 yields 18.29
